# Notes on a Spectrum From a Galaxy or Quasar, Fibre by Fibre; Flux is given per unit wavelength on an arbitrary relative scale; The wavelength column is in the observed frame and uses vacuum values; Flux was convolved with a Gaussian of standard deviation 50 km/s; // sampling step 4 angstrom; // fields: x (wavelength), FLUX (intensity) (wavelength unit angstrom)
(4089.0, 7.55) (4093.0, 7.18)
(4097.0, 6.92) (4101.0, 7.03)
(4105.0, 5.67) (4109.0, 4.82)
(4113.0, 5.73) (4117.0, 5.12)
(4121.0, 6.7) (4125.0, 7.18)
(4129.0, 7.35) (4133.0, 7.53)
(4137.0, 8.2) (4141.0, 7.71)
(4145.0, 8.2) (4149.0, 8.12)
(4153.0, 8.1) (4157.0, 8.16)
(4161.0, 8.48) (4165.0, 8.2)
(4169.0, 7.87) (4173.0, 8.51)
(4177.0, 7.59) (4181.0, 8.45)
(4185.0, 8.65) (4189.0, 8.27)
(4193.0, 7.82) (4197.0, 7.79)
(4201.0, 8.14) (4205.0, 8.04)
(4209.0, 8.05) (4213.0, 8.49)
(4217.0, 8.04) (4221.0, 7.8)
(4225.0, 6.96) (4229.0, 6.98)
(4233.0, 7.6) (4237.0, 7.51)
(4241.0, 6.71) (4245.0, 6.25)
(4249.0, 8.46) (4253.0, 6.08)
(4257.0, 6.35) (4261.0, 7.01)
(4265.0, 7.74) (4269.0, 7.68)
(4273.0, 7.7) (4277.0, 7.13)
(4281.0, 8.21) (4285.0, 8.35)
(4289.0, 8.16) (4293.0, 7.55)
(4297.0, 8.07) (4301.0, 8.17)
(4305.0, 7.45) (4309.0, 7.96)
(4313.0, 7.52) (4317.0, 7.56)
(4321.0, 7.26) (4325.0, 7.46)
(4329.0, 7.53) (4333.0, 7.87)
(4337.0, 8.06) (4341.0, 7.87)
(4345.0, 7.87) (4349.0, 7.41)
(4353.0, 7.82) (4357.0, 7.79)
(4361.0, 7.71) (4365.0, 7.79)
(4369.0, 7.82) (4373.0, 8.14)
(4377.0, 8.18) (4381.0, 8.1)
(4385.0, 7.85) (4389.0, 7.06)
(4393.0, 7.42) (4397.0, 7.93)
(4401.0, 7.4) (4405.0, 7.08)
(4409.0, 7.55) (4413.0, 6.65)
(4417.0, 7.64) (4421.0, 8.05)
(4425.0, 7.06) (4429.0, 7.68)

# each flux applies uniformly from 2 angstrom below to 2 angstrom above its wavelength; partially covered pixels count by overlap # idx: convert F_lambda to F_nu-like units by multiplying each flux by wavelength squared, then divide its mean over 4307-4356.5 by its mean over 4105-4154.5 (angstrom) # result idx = 1.2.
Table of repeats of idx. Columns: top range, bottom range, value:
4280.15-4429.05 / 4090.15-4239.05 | 1.12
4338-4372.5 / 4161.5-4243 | 1.06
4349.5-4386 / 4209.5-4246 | 1.13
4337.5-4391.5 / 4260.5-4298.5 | 1.04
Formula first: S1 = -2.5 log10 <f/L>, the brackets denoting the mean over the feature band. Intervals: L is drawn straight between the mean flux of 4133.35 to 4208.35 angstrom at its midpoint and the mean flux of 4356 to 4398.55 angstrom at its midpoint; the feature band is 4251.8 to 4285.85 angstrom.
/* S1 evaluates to 0.086 mag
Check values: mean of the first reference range 8.11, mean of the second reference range 7.8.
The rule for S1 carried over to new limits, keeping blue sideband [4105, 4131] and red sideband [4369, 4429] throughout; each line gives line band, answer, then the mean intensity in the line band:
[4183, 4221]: -0.233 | 8.13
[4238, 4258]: -0.005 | 6.83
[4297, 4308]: -0.115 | 7.87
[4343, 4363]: -0.054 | 7.72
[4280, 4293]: -0.163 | 8.14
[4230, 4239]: -0.117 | 7.49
